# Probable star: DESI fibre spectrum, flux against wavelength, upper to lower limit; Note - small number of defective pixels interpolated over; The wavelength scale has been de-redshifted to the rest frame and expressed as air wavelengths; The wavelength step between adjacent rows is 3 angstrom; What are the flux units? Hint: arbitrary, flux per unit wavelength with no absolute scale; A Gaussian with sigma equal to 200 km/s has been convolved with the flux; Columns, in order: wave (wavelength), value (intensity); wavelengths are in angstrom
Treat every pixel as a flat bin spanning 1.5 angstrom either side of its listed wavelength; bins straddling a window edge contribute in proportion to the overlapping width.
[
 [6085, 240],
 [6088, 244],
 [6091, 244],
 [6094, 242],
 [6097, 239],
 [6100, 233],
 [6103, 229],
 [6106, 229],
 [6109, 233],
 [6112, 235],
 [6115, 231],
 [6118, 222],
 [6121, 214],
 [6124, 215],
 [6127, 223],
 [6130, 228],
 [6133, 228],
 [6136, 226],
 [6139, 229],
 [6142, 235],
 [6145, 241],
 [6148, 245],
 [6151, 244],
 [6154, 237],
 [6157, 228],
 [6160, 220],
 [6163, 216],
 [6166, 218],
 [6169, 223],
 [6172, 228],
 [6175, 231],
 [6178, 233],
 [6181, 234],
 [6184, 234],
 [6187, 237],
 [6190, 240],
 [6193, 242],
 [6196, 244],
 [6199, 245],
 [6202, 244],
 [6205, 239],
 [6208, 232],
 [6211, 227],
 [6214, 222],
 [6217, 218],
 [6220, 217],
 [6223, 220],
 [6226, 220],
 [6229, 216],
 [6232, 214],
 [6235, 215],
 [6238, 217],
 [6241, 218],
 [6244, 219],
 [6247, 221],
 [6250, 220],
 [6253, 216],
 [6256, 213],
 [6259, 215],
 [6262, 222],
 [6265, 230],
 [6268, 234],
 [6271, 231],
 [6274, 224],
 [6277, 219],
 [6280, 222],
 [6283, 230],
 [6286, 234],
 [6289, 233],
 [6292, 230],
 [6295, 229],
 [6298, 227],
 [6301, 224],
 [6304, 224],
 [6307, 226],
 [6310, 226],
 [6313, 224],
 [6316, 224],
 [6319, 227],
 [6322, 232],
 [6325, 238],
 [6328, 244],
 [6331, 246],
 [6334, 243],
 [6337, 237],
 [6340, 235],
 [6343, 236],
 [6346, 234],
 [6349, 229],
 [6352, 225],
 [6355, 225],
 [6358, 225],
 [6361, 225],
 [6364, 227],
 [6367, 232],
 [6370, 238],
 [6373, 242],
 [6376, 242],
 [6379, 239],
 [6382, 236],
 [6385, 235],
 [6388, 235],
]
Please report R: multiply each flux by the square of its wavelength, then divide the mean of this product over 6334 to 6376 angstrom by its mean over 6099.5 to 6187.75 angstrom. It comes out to 1.1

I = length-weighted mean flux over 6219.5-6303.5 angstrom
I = 223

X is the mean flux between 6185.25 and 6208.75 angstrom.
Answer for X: 241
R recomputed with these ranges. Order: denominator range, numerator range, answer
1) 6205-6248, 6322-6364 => 1.10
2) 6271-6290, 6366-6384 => 1.08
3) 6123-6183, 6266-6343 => 1.06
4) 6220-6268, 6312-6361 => 1.09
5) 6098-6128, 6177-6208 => 1.08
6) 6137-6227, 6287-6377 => 1.05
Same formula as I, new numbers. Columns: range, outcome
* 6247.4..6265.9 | 219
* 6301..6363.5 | 231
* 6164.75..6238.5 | 229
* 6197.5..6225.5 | 229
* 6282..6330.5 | 230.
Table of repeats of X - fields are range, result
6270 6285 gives 225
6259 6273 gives 228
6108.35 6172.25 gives 228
